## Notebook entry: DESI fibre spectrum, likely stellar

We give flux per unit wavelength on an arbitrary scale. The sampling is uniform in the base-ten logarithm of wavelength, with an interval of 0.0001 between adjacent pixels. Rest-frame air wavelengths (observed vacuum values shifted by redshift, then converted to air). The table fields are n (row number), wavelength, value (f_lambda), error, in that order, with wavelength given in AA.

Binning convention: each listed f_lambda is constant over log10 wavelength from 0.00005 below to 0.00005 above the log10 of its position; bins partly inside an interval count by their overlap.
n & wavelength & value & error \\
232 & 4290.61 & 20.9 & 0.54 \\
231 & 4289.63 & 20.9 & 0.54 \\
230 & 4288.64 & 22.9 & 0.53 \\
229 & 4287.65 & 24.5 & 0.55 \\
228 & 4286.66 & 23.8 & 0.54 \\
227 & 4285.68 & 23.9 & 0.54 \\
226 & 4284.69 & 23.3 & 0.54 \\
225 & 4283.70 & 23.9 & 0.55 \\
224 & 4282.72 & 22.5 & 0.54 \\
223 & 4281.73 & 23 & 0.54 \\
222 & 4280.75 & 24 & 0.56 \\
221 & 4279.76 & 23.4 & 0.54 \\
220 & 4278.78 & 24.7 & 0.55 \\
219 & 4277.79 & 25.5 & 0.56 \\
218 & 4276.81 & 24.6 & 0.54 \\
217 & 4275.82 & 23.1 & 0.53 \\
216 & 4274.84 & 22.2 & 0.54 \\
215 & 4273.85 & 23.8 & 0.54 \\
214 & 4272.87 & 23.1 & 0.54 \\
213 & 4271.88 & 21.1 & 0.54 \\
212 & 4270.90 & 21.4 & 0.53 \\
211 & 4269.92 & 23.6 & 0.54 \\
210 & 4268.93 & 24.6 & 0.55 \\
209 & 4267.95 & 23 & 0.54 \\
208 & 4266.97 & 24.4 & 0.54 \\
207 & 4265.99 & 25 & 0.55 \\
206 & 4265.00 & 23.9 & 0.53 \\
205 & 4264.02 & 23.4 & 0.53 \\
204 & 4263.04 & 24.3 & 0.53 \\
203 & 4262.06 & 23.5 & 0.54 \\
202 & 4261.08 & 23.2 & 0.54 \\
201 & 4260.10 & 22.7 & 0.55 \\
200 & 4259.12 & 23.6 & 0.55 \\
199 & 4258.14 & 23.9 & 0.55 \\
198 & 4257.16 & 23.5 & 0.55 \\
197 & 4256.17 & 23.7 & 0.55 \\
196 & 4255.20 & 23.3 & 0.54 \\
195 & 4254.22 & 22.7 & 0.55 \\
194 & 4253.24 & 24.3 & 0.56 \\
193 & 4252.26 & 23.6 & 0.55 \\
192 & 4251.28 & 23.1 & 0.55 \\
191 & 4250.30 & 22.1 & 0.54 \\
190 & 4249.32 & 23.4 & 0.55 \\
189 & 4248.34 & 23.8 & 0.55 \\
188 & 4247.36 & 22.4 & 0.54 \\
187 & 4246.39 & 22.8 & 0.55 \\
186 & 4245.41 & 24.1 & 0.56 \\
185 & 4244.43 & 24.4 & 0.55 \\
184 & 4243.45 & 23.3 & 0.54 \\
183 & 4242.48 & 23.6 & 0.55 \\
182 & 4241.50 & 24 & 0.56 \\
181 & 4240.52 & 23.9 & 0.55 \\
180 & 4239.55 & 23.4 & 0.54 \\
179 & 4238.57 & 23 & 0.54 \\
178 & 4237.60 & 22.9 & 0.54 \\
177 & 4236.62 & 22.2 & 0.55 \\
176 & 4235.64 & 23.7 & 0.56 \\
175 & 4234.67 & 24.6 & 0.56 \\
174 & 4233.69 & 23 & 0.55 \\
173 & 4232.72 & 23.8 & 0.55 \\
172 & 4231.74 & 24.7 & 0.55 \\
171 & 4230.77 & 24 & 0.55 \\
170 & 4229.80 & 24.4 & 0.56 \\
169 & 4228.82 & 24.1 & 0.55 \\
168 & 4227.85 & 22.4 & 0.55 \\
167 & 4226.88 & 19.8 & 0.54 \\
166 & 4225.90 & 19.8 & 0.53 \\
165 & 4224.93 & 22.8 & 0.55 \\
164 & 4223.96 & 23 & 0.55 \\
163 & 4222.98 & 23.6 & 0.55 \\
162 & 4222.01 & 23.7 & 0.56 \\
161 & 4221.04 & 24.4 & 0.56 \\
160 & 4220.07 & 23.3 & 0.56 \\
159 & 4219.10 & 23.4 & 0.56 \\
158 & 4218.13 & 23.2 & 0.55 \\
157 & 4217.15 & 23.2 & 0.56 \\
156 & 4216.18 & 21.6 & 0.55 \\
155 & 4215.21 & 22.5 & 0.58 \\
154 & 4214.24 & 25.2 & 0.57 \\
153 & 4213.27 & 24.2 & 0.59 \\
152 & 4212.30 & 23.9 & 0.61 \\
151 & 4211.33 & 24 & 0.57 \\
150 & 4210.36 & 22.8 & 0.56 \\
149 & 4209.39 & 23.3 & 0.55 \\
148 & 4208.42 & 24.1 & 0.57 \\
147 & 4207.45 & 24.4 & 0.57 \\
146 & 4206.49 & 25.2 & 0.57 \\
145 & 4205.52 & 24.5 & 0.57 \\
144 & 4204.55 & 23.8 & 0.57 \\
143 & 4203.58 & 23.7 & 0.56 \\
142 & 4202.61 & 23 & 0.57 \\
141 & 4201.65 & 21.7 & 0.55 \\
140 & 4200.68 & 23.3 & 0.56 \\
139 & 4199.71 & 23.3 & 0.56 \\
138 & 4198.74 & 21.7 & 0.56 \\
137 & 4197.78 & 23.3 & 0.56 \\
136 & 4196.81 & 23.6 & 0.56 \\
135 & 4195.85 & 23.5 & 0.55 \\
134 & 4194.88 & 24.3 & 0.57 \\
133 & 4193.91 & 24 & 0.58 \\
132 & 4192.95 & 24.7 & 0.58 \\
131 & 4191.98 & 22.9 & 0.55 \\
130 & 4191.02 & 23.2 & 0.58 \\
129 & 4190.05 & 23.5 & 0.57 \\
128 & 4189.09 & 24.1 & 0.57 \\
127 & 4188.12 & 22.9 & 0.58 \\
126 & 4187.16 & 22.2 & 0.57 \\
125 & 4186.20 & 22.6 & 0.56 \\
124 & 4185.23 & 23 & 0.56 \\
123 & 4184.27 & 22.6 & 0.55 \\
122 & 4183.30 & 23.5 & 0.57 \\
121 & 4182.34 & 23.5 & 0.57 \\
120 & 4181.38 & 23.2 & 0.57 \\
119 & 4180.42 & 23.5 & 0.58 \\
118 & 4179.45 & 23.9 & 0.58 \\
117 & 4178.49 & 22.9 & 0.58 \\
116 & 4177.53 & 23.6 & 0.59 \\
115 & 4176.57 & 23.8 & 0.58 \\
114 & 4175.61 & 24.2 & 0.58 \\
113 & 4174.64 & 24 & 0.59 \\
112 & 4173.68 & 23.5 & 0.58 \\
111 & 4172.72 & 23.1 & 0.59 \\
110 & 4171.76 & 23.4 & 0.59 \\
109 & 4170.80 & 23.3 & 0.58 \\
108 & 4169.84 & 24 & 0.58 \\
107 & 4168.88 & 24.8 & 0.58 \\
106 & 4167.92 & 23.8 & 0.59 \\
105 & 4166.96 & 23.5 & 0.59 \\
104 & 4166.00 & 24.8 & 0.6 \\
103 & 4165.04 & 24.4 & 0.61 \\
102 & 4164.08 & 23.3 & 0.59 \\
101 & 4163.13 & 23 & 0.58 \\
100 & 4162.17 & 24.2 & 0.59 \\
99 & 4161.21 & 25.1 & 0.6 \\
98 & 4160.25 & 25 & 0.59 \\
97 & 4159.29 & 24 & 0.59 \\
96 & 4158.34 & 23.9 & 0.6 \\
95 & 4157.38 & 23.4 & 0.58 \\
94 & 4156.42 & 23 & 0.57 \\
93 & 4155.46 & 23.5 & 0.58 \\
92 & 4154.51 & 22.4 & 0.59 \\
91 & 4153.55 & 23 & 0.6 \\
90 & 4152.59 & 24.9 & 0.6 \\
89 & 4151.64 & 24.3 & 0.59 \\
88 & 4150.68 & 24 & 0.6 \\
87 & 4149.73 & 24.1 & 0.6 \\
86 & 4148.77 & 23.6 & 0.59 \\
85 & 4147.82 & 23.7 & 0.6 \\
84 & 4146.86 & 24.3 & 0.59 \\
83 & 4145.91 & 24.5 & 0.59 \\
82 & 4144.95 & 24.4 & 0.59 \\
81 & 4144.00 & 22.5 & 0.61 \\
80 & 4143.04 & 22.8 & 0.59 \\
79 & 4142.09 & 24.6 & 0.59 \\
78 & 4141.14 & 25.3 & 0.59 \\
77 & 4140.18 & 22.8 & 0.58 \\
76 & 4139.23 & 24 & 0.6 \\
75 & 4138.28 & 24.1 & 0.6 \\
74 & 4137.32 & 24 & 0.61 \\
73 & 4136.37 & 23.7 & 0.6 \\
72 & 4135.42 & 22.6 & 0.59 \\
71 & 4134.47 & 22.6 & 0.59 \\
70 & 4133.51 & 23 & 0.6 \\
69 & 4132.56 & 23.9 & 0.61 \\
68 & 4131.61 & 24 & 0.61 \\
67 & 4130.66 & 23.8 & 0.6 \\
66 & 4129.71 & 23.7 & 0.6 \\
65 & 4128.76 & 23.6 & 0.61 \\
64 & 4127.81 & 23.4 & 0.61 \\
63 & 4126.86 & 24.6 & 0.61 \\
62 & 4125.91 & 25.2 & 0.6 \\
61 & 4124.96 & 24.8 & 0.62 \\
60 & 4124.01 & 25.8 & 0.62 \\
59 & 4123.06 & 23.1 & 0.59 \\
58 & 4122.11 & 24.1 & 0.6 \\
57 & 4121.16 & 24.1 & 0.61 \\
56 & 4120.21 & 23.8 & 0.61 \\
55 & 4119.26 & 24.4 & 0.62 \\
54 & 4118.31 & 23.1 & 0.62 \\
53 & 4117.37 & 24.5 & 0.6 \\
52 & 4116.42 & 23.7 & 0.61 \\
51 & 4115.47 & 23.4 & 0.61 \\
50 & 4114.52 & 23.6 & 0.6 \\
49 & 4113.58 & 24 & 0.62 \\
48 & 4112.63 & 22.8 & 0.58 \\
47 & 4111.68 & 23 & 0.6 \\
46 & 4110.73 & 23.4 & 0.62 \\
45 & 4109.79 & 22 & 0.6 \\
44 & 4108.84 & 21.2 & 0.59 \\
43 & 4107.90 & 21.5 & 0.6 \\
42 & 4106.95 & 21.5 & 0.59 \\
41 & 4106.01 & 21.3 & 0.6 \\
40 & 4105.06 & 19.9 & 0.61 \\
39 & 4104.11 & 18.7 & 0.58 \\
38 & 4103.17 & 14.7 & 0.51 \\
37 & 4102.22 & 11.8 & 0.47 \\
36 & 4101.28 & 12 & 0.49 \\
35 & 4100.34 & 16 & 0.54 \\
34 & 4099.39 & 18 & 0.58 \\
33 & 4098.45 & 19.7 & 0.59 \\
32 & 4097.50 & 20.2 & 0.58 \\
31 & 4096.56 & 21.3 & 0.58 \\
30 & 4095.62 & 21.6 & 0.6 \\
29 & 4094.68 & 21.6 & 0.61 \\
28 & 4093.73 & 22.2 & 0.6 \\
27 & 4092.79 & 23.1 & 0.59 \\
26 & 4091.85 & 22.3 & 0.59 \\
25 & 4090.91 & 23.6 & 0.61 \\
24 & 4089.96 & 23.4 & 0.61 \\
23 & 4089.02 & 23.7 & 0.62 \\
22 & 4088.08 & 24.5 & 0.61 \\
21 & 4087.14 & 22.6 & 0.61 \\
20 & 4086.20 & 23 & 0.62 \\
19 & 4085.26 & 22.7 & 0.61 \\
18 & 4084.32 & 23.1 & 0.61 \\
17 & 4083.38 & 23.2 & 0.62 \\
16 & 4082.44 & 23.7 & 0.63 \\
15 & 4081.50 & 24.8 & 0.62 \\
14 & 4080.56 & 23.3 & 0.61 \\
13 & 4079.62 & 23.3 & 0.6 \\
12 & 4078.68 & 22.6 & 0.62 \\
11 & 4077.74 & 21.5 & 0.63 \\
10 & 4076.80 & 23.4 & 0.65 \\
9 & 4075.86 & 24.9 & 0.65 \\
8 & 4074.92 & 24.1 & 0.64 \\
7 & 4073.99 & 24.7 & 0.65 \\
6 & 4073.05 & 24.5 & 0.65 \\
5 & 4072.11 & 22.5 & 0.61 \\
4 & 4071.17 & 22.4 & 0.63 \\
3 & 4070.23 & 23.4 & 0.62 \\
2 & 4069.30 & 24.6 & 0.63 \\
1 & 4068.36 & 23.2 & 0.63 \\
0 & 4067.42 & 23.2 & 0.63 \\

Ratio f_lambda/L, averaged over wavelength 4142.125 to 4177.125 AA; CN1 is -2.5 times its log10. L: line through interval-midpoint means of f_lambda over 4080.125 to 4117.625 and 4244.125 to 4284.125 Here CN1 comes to -0.08 mag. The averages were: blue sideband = 21.5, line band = 23.8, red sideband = 23.5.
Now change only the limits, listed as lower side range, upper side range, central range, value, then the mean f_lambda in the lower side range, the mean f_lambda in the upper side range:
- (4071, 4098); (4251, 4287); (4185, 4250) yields 0.00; 23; 23.5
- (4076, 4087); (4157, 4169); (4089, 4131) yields 0.08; 23.2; 24.1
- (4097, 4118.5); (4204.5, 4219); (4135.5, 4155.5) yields -0.11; 20.4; 23.7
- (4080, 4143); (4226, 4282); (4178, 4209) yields -0.02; 22.5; 23.4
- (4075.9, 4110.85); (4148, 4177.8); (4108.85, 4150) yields -0.05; 21.3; 23.8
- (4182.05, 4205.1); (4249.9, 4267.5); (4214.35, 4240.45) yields 0.01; 23.2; 23.6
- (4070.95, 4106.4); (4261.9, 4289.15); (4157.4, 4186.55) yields -0.06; 21.6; 23.6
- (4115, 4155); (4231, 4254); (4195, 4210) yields 0.00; 23.9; 23.5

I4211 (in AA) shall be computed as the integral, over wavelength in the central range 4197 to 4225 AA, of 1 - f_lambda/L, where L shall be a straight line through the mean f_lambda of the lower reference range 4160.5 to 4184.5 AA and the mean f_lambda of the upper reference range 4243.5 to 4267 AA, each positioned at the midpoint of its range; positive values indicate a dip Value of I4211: 0.2 AA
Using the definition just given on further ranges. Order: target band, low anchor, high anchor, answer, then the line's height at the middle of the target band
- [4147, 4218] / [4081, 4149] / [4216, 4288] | -1.9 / 23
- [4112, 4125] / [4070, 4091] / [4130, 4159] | -0.2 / 23.6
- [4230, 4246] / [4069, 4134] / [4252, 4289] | -0.2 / 23.3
